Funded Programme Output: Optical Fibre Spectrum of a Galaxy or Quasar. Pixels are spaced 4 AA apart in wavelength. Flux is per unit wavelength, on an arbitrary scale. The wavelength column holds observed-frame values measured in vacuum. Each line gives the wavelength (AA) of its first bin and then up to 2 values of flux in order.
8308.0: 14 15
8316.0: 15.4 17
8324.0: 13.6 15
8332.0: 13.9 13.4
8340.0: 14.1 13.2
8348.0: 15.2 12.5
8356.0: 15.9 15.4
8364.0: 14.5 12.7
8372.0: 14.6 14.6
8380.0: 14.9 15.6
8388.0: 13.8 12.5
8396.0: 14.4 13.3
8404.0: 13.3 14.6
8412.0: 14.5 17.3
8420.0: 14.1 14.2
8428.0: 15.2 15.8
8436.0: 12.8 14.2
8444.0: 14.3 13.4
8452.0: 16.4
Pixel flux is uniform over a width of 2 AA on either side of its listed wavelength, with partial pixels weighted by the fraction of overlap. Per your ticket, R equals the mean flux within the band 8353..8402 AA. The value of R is 14.3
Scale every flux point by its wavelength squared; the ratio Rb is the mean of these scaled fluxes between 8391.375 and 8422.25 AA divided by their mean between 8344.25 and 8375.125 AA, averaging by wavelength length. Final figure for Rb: 1.01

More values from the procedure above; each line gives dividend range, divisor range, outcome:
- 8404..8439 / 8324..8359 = 1.06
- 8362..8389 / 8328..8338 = 1.05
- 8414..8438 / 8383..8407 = 1.09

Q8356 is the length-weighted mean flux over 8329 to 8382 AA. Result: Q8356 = 14.2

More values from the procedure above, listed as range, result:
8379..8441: 14.4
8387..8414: 13.8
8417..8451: 14.4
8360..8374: 14.1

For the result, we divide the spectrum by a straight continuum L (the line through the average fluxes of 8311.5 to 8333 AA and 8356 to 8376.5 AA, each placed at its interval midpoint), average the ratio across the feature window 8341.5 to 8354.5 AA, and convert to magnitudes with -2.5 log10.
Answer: 0.07 mag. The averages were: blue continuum 15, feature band 13.7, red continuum 14.5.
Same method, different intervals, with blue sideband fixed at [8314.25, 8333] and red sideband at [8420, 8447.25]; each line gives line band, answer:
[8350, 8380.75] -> 0.030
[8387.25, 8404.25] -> 0.088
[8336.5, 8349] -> 0.069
